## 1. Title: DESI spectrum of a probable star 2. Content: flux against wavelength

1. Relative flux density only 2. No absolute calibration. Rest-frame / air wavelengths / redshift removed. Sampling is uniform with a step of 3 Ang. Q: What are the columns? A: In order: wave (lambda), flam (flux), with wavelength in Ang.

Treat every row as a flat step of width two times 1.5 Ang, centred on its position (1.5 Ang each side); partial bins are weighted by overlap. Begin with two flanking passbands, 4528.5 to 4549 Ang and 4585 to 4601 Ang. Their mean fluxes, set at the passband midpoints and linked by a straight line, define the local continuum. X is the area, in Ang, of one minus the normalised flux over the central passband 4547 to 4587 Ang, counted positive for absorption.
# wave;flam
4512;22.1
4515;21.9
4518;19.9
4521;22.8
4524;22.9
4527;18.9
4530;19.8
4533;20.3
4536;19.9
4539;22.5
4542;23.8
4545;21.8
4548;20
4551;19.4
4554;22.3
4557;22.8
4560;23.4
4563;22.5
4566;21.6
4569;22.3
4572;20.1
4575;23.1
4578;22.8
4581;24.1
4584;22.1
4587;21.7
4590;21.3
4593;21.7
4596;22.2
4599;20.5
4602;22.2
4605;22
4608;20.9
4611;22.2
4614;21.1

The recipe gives -1.3 Ang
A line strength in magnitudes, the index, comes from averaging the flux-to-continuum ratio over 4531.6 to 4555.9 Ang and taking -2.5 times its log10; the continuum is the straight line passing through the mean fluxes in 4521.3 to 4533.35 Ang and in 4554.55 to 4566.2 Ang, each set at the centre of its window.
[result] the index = 0.02 mag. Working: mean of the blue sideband 20.7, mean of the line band 21.3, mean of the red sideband 22.7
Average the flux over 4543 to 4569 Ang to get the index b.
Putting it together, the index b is 21.8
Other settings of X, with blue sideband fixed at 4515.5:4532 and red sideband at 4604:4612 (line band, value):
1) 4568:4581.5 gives -0.6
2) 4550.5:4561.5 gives -0.5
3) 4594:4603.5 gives 0.0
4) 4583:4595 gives -0.1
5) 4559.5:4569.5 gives -0.5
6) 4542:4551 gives 0.0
